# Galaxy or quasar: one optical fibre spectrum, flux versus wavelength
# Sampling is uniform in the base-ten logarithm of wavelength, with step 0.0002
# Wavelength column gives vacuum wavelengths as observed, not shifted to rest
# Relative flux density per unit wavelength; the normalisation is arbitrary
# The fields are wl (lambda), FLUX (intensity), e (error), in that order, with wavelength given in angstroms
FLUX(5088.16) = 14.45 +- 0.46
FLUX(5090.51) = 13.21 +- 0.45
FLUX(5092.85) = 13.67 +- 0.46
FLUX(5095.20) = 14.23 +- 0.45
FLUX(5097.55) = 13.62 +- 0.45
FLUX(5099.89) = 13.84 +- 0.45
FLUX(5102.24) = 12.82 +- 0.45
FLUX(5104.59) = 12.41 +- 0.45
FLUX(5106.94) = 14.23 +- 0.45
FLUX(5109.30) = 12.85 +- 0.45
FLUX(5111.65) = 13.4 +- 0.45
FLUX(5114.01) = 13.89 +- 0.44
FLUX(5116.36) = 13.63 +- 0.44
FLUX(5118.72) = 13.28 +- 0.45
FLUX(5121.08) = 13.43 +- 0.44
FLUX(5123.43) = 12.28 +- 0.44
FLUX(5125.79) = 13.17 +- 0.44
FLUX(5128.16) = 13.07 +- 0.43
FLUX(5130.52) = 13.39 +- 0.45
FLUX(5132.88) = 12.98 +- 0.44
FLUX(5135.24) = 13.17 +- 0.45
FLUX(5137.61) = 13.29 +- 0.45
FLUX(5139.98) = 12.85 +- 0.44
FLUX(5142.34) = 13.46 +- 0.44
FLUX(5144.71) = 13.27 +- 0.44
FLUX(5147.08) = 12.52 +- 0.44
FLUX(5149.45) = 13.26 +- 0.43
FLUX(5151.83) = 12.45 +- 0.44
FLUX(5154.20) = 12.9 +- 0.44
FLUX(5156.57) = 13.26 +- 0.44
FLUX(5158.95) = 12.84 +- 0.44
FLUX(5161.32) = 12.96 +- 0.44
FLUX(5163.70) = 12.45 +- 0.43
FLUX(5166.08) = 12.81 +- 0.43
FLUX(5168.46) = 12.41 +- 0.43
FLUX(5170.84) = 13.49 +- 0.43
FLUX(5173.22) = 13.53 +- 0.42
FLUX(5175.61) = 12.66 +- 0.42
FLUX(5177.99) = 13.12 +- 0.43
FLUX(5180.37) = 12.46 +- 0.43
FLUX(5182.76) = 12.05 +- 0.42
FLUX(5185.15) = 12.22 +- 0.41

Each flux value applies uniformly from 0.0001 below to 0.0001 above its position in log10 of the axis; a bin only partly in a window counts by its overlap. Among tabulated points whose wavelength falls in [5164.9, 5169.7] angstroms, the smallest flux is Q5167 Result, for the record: 12.41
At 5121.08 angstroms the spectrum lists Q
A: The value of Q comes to 13.43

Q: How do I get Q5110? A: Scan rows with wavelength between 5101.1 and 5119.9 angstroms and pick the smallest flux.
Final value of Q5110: 12.41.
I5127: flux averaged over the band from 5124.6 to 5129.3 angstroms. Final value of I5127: 13.1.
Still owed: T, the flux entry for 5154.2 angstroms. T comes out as 12.9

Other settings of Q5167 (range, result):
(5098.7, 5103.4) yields 12.82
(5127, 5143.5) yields 12.85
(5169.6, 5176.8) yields 12.66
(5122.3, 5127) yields 12.28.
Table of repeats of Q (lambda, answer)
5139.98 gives 12.85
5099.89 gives 13.84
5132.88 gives 12.98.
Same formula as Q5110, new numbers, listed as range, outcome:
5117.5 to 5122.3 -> 13.28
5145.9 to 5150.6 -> 12.52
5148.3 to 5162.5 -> 12.45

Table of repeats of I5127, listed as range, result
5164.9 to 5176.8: 13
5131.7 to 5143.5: 13.2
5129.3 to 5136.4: 13.2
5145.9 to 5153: 12.7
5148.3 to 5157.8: 13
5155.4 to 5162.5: 13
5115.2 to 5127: 13.2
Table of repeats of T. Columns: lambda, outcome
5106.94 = 14.23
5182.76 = 12.05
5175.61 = 12.66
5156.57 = 13.26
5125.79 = 13.17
